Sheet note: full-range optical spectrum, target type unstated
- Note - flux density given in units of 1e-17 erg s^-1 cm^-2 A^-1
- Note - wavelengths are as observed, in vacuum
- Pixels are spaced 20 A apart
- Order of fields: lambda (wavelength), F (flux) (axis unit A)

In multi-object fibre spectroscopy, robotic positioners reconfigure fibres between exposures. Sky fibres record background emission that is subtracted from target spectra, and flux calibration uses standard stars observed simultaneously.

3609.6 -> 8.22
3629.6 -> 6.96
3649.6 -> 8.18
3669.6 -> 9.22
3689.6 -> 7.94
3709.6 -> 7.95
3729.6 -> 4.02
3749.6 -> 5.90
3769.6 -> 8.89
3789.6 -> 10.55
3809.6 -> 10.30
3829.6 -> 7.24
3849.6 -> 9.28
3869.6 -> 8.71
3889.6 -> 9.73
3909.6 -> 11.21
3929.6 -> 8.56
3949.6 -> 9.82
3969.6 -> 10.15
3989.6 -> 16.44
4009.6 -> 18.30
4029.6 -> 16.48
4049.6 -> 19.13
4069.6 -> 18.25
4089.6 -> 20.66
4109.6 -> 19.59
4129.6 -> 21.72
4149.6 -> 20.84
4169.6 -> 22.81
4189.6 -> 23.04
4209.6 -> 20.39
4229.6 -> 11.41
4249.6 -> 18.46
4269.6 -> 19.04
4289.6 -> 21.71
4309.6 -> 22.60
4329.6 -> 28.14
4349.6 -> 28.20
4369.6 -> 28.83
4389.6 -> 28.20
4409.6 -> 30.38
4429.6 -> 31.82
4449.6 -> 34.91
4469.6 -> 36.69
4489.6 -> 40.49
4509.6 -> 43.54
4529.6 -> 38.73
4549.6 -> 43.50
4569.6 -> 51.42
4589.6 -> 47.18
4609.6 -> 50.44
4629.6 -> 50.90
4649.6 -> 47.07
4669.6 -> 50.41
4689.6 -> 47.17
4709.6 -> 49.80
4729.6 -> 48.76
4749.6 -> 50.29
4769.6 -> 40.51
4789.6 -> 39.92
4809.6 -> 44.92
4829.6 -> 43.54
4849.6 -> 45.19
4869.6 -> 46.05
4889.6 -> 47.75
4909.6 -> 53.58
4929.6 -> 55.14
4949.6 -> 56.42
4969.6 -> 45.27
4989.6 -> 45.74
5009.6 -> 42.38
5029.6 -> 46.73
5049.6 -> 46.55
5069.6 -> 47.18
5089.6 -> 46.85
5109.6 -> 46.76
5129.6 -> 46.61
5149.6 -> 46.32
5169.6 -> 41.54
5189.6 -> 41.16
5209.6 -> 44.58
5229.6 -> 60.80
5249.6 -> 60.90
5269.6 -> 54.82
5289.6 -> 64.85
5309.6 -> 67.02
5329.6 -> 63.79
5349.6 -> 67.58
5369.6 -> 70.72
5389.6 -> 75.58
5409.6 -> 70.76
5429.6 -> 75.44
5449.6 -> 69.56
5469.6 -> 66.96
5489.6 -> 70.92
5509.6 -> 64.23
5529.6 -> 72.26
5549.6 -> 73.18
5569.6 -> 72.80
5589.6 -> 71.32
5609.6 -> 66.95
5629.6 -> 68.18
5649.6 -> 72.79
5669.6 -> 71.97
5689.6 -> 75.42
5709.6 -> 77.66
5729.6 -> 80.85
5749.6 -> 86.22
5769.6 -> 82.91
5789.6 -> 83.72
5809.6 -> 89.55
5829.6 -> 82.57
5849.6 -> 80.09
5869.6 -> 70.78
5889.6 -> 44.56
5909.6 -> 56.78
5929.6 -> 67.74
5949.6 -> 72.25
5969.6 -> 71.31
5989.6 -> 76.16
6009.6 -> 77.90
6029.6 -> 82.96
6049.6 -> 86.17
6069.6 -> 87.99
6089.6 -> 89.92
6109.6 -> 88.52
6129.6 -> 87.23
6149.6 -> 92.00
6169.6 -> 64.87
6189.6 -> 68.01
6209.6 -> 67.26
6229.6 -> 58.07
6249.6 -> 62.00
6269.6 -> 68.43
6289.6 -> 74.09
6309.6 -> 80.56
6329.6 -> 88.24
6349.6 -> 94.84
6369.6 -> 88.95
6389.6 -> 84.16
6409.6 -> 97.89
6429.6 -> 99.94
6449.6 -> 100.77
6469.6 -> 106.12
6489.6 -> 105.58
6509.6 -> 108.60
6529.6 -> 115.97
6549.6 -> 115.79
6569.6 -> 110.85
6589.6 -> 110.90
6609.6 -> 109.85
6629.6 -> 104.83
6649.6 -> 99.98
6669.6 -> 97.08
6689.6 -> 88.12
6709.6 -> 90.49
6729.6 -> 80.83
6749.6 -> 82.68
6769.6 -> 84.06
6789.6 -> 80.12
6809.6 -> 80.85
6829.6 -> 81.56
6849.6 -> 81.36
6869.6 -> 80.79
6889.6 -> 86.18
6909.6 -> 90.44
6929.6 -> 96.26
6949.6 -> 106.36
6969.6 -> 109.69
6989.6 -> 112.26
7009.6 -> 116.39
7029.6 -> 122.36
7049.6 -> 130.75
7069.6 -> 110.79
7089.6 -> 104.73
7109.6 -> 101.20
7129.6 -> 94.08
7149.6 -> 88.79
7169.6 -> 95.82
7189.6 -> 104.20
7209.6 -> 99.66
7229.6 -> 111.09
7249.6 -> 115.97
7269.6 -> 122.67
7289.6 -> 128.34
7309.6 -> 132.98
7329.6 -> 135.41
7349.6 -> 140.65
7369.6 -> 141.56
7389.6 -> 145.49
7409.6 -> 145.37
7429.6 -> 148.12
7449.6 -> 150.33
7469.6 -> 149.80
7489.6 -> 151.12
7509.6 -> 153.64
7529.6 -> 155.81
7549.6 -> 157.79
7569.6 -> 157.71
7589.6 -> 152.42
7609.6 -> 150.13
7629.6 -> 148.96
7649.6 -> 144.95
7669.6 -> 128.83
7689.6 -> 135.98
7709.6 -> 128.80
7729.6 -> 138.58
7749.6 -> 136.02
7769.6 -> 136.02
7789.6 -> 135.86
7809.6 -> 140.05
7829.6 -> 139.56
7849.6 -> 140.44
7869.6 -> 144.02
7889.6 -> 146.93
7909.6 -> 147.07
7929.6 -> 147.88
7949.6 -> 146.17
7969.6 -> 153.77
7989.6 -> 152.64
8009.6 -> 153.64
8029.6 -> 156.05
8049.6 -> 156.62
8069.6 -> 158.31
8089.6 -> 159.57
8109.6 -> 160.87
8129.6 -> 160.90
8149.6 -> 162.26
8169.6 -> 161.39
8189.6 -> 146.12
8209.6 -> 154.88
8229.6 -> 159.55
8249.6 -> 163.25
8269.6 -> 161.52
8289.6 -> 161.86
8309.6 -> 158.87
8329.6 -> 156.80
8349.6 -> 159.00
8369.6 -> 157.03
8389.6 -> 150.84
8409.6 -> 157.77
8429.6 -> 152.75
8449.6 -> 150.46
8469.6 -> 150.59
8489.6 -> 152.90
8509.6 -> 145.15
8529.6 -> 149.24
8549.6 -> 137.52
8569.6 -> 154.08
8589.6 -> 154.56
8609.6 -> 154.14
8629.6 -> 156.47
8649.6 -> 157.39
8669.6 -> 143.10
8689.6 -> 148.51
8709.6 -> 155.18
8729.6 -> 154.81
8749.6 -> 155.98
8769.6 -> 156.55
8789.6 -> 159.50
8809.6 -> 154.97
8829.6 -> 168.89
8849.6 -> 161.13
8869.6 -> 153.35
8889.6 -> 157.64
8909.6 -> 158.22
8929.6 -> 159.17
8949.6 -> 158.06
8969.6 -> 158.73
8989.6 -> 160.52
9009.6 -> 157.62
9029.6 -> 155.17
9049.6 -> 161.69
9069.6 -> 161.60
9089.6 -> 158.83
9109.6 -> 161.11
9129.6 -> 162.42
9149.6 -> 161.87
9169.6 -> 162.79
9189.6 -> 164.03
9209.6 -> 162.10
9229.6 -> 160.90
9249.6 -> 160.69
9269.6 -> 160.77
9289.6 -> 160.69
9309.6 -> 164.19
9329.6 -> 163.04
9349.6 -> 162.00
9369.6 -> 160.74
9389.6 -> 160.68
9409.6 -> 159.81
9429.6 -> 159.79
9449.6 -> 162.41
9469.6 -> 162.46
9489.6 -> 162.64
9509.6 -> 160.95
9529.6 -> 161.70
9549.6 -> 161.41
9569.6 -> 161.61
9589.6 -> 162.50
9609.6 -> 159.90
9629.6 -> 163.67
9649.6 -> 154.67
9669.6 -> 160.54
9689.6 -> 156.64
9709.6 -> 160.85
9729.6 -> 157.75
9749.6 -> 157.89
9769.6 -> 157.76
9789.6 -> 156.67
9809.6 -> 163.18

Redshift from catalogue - 0.000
